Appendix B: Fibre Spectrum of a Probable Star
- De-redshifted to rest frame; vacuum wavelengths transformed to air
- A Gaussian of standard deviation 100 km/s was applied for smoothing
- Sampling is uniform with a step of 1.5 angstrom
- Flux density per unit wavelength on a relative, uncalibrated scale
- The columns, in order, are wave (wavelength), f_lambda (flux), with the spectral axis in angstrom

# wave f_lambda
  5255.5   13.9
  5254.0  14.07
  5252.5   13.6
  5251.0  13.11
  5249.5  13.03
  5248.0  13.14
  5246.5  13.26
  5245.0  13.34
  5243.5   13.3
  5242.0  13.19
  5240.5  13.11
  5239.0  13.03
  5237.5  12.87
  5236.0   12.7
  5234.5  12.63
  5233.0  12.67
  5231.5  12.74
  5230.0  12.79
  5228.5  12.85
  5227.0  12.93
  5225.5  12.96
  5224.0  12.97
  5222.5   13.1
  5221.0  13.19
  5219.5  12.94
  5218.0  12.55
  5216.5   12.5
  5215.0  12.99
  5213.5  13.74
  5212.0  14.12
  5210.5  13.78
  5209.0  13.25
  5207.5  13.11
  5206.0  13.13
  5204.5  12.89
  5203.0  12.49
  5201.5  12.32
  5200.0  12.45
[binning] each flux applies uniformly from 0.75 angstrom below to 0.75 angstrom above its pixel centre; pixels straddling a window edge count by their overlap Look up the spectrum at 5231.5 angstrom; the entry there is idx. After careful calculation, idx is 12.74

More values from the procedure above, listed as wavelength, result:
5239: 13.03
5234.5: 12.63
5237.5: 12.87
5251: 13.11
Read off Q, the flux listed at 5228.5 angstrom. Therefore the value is 12.85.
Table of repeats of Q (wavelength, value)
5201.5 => 12.32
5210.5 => 13.78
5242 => 13.19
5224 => 12.97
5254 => 14.07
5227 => 12.93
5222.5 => 13.1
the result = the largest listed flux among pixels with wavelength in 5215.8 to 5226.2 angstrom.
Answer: 13.19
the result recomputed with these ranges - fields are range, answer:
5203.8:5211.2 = 13.78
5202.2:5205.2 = 12.89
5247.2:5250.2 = 13.14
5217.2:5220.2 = 12.94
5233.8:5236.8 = 12.7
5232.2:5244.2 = 13.3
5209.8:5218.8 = 14.12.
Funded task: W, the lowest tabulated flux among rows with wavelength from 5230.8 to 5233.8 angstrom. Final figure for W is 12.67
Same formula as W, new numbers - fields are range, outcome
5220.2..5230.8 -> 12.79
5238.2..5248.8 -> 13.03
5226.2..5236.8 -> 12.63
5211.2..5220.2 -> 12.5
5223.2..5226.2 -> 12.96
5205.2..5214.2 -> 13.11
